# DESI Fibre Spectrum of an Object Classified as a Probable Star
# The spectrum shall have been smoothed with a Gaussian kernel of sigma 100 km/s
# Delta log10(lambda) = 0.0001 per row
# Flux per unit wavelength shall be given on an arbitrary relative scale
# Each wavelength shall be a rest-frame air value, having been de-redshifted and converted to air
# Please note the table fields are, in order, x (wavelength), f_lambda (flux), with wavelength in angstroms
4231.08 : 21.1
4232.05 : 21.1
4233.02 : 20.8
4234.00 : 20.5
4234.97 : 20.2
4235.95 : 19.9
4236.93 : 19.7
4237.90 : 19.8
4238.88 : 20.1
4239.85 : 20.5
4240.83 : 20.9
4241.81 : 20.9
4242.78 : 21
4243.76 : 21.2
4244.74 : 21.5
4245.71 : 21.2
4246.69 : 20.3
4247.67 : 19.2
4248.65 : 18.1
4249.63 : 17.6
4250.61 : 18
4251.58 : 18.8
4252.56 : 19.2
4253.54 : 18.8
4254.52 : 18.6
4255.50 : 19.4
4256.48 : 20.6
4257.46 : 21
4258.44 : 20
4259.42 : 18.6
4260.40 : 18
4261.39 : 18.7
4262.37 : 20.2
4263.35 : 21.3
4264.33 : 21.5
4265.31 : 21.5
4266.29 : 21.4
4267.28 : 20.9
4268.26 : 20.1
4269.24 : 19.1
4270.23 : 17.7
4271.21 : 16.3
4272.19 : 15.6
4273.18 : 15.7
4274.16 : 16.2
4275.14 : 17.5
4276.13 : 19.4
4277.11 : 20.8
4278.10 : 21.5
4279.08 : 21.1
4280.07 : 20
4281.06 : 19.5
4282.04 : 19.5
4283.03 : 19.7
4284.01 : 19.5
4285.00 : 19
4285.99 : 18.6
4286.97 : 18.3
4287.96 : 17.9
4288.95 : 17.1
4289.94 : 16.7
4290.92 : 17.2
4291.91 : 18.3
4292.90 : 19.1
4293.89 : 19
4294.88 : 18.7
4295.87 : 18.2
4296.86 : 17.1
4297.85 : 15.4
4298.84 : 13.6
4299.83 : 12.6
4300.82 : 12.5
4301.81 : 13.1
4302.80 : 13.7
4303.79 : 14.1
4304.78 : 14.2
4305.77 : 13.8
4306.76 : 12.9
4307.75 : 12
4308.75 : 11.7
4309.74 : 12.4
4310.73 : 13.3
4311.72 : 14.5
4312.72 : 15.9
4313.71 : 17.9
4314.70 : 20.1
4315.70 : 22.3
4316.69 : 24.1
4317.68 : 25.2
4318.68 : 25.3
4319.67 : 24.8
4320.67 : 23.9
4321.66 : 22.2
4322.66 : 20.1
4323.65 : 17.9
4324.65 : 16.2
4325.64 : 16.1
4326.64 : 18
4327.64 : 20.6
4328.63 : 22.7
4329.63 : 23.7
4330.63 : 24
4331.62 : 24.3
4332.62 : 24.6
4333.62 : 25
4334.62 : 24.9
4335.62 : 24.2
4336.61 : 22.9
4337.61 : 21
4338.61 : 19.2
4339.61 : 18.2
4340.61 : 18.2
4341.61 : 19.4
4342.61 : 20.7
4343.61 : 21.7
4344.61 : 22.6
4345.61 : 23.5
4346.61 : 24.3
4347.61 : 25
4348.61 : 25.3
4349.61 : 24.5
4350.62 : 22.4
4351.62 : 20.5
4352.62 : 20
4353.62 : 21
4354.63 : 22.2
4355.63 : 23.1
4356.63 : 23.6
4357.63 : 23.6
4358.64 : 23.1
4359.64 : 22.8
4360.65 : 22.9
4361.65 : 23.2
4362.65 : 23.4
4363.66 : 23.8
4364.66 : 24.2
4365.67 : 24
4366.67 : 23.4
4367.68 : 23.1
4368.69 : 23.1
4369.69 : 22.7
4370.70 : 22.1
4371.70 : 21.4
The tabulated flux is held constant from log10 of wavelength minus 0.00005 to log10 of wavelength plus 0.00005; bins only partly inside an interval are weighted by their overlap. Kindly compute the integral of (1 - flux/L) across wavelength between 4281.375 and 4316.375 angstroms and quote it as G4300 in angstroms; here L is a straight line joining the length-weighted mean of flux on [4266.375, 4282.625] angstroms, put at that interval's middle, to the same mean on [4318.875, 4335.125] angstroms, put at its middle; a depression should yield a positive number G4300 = 6.70 angstroms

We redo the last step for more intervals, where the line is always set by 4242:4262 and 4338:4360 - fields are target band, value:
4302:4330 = 4.1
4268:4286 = 1.3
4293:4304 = 2.8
